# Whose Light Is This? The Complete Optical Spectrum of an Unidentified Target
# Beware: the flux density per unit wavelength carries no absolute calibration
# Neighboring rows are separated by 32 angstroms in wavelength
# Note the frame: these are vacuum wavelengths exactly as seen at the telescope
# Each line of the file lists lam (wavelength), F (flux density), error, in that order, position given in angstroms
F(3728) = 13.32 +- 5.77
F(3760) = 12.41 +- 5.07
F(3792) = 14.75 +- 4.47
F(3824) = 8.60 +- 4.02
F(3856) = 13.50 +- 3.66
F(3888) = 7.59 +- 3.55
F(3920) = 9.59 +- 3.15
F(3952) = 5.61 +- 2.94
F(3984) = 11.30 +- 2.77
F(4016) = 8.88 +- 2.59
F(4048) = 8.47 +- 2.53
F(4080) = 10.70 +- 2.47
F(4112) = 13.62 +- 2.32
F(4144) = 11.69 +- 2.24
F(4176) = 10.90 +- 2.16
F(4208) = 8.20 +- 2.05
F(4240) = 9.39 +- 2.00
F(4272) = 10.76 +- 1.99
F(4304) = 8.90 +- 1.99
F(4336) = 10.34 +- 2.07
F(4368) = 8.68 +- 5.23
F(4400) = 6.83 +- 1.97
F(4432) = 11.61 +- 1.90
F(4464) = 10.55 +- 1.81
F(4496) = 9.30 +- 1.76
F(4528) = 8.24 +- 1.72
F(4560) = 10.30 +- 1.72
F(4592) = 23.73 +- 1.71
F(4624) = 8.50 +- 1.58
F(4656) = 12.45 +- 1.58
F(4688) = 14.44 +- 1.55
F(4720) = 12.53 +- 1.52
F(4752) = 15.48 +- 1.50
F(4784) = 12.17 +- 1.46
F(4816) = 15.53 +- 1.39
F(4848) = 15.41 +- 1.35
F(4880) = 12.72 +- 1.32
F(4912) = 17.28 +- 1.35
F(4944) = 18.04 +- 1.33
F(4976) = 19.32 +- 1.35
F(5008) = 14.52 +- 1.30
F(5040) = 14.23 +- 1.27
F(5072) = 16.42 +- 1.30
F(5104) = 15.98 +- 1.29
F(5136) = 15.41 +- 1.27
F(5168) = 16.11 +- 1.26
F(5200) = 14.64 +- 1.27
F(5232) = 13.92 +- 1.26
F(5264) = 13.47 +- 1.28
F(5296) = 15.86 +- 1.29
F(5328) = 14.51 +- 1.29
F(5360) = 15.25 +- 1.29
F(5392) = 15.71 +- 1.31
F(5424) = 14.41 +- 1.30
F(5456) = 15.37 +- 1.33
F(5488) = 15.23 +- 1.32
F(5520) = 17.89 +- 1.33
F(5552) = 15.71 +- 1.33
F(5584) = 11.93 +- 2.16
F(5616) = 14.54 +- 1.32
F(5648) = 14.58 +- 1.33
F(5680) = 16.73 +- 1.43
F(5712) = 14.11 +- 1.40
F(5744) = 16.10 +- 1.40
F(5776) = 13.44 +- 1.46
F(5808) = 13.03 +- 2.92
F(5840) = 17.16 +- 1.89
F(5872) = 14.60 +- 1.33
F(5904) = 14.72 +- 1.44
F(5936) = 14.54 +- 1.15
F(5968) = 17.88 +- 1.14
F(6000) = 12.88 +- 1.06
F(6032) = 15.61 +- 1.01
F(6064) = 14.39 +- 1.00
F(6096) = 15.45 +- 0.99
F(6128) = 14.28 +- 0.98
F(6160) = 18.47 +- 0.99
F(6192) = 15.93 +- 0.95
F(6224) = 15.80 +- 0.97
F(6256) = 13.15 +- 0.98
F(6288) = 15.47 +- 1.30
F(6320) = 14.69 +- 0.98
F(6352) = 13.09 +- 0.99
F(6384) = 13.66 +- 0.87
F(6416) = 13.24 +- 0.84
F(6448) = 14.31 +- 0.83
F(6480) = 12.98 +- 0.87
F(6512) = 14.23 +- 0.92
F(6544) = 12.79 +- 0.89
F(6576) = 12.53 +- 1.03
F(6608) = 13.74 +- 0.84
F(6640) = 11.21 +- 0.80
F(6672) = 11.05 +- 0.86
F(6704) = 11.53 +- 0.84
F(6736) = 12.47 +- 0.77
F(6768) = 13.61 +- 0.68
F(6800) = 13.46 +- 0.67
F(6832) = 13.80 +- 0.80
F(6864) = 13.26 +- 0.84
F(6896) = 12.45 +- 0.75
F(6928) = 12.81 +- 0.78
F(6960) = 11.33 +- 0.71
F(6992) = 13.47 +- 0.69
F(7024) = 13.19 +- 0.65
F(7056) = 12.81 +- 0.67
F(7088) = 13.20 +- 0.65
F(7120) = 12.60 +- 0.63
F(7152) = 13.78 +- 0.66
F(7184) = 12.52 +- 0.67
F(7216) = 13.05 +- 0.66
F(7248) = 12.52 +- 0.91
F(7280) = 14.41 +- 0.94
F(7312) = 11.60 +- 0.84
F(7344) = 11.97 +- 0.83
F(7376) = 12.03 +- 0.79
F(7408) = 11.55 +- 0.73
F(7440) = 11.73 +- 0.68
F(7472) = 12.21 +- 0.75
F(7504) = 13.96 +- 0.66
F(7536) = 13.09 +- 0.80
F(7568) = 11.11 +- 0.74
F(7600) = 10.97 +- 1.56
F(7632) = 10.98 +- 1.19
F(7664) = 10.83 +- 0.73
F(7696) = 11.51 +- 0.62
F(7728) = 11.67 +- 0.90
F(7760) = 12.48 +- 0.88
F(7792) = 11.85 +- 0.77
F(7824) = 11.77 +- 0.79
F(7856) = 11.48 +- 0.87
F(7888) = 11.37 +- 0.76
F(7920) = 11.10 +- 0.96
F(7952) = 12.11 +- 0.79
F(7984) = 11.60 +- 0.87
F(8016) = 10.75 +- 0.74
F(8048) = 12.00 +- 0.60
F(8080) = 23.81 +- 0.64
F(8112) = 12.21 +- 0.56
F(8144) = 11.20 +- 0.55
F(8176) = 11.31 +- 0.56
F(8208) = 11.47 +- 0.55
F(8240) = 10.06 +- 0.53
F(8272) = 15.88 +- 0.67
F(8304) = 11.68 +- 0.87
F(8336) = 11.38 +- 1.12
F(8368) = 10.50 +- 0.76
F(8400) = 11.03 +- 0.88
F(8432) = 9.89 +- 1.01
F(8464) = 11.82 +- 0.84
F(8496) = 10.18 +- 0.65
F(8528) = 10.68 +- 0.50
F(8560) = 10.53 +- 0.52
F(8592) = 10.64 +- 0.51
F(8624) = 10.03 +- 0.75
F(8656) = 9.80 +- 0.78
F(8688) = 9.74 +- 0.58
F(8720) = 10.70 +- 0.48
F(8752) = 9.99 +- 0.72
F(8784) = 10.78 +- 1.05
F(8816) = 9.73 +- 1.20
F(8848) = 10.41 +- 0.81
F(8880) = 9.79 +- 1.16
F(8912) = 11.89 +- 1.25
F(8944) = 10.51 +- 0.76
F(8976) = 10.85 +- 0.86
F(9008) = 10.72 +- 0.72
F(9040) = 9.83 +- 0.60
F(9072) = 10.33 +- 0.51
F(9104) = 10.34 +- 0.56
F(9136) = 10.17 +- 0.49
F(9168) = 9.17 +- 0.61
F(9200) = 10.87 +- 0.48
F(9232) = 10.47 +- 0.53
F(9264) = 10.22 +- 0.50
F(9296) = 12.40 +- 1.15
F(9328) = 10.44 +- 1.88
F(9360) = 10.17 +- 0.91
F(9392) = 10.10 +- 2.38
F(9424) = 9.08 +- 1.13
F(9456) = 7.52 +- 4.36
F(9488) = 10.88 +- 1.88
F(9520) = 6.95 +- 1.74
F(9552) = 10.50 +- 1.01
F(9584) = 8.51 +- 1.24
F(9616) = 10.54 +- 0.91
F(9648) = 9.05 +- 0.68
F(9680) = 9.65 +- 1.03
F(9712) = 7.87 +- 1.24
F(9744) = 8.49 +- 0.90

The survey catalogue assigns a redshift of 0.23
